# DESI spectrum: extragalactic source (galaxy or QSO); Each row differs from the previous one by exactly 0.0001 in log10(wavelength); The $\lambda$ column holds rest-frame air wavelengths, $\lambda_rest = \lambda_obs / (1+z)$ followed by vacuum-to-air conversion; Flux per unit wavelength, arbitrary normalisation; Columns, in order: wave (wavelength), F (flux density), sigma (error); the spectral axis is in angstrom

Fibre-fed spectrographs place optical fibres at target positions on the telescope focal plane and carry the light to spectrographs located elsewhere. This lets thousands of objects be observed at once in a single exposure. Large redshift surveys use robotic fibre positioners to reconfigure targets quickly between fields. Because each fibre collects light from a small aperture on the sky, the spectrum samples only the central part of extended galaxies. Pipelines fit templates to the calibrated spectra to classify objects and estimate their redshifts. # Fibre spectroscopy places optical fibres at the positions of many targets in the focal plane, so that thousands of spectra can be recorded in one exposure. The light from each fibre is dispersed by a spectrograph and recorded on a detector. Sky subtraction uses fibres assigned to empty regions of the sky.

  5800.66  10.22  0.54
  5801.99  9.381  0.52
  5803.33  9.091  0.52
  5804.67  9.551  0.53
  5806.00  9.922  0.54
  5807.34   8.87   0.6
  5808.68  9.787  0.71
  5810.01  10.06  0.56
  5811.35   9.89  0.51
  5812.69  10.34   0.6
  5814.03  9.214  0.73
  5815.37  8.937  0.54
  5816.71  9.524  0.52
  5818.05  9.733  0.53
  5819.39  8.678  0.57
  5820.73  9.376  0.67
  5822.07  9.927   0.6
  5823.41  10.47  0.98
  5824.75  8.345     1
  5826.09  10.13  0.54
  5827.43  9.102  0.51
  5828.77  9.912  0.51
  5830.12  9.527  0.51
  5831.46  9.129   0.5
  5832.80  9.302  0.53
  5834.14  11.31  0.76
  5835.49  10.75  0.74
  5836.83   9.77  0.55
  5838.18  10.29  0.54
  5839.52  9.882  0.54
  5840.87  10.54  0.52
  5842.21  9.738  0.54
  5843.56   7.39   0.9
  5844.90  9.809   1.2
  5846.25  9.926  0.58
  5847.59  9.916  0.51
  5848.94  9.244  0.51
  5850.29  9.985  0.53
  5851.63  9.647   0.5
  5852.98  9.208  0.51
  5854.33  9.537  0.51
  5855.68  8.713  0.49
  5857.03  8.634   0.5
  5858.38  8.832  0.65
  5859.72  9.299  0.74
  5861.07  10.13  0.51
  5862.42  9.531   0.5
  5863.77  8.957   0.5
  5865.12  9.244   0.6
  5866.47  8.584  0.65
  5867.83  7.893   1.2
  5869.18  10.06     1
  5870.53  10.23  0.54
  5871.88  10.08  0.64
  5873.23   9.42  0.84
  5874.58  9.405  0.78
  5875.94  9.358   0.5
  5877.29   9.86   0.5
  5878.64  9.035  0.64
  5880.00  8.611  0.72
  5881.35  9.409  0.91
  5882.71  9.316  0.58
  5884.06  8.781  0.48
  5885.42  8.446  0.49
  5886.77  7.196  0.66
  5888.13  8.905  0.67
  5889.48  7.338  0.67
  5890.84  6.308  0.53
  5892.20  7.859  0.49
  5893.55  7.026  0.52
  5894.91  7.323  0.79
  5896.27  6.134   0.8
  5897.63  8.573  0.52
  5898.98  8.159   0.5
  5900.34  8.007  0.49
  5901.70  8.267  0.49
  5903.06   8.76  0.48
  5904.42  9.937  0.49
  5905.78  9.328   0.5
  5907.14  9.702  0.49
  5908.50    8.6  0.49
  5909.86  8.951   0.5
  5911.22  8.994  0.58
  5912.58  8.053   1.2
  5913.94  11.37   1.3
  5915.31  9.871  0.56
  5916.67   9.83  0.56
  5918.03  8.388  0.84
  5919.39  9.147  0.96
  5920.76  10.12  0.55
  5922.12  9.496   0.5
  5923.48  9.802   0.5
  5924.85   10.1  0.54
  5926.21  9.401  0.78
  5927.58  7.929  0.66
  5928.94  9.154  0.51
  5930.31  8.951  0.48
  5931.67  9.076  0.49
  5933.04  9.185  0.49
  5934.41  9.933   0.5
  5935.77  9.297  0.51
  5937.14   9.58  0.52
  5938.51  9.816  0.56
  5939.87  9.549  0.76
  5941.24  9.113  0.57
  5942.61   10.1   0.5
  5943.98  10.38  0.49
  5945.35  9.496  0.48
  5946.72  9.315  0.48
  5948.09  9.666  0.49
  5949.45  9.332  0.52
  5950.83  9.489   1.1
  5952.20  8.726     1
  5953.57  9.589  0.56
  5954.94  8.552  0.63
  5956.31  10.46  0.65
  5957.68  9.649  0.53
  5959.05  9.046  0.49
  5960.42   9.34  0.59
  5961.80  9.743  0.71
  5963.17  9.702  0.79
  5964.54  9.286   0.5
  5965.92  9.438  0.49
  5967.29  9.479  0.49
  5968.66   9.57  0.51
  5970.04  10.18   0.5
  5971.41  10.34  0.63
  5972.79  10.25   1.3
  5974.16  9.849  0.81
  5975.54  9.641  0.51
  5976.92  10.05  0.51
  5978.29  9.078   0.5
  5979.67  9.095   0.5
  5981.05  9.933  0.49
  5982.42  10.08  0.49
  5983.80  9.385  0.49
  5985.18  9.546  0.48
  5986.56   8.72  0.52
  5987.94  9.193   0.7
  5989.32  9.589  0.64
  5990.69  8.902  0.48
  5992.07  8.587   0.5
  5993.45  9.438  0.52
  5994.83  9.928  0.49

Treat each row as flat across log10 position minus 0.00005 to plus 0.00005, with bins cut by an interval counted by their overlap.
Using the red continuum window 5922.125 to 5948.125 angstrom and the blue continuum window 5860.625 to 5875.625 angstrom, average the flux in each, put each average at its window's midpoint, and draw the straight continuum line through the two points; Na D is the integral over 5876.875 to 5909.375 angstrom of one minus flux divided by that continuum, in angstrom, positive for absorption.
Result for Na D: 3.65 angstrom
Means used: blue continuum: 9.4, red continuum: 9.46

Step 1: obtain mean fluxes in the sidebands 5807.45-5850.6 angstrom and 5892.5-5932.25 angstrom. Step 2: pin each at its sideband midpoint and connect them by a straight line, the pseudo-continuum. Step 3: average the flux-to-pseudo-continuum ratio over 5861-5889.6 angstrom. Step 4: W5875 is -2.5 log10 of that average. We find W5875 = 0.02 mag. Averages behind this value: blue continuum 9.67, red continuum 8.9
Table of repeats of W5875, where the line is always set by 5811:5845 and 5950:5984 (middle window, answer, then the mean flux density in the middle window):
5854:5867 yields 0.057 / 9.15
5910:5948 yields 0.018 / 9.46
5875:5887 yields 0.078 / 8.96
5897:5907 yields 0.100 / 8.78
